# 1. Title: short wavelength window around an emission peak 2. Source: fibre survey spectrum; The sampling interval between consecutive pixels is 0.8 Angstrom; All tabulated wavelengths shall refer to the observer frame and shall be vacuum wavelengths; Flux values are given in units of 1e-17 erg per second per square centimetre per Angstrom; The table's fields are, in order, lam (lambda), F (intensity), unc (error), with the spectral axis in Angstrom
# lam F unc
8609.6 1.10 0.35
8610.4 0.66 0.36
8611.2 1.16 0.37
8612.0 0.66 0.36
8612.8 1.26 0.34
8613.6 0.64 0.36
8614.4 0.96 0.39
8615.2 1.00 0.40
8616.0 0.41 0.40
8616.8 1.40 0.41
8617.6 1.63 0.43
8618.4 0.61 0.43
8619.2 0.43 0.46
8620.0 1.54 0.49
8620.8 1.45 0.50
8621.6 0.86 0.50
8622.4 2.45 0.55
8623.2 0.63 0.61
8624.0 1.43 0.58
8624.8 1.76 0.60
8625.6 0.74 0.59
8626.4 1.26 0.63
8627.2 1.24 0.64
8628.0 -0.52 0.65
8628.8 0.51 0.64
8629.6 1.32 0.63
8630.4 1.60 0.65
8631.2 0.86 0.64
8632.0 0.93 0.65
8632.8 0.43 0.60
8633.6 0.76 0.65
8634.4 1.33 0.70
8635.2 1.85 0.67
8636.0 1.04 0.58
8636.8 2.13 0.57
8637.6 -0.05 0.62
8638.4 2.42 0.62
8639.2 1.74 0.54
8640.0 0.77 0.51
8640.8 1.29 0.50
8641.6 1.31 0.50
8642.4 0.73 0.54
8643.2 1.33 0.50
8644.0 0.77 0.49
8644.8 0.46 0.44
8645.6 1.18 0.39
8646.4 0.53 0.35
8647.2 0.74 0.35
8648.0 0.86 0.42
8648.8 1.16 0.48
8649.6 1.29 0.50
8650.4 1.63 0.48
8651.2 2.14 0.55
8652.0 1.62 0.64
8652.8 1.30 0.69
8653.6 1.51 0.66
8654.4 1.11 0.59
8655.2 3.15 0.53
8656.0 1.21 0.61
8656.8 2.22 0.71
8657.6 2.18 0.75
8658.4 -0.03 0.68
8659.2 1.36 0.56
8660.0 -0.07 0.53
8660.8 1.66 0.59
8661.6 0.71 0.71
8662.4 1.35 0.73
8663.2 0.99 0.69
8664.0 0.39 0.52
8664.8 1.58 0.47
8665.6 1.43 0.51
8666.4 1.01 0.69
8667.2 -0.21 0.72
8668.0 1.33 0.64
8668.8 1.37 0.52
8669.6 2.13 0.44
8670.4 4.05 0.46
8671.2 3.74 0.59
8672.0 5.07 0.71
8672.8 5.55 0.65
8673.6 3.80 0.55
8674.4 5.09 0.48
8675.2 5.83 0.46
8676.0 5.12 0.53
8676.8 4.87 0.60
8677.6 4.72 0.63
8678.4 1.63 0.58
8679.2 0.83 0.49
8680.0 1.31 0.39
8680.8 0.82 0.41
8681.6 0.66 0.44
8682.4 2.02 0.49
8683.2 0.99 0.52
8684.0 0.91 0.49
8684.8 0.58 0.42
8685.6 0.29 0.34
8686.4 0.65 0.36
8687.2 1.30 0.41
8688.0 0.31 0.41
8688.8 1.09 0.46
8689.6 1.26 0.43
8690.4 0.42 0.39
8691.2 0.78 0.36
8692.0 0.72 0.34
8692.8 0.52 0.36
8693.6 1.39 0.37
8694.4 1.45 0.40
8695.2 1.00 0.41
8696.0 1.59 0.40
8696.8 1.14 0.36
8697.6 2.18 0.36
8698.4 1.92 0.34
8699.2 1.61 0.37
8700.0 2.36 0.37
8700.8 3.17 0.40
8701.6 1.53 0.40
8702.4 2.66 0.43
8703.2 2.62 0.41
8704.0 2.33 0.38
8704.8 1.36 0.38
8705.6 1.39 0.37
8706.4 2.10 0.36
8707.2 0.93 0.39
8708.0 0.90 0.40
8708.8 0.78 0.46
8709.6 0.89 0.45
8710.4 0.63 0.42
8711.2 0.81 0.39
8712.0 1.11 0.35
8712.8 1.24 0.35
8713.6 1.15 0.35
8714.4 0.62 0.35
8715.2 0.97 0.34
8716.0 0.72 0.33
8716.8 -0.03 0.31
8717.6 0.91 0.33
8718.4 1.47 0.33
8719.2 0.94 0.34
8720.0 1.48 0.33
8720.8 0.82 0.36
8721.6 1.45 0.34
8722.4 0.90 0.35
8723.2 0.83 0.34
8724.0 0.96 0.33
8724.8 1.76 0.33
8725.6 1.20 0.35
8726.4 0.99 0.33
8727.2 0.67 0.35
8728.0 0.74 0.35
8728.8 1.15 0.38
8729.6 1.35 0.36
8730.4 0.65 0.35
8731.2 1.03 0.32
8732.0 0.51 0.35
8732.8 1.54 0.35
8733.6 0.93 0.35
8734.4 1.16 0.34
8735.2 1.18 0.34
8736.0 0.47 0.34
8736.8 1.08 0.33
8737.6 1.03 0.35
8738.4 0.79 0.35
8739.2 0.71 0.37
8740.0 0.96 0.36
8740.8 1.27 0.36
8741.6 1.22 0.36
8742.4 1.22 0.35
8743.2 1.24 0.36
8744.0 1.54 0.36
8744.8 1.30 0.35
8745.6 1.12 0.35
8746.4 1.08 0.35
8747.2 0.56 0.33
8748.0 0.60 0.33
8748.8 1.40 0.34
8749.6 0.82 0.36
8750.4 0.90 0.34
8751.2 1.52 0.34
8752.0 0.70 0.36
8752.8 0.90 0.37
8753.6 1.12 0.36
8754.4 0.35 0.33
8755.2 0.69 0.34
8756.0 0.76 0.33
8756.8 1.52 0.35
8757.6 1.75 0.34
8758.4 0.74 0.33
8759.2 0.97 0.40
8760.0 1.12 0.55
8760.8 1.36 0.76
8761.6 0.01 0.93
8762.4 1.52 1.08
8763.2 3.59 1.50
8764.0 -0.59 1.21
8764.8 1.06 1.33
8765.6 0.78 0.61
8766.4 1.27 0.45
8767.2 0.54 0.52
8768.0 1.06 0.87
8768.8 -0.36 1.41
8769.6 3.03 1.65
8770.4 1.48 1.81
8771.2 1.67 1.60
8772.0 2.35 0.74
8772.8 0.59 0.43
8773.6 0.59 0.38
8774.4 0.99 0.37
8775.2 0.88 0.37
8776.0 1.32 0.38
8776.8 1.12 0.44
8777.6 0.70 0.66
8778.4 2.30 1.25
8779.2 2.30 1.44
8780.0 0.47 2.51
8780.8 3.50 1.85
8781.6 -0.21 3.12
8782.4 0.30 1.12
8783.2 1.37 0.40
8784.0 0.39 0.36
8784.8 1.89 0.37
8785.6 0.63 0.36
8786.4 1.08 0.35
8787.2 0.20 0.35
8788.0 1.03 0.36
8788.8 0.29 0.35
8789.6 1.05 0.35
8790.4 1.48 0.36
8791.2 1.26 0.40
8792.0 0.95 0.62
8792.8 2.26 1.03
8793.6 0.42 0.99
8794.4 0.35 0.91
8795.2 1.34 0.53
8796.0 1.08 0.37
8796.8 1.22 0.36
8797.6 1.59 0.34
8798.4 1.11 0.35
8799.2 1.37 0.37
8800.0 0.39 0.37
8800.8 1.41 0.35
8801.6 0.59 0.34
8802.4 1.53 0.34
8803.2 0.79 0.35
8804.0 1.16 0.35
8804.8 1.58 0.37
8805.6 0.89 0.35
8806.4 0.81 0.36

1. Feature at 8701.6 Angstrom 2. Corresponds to [N II]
